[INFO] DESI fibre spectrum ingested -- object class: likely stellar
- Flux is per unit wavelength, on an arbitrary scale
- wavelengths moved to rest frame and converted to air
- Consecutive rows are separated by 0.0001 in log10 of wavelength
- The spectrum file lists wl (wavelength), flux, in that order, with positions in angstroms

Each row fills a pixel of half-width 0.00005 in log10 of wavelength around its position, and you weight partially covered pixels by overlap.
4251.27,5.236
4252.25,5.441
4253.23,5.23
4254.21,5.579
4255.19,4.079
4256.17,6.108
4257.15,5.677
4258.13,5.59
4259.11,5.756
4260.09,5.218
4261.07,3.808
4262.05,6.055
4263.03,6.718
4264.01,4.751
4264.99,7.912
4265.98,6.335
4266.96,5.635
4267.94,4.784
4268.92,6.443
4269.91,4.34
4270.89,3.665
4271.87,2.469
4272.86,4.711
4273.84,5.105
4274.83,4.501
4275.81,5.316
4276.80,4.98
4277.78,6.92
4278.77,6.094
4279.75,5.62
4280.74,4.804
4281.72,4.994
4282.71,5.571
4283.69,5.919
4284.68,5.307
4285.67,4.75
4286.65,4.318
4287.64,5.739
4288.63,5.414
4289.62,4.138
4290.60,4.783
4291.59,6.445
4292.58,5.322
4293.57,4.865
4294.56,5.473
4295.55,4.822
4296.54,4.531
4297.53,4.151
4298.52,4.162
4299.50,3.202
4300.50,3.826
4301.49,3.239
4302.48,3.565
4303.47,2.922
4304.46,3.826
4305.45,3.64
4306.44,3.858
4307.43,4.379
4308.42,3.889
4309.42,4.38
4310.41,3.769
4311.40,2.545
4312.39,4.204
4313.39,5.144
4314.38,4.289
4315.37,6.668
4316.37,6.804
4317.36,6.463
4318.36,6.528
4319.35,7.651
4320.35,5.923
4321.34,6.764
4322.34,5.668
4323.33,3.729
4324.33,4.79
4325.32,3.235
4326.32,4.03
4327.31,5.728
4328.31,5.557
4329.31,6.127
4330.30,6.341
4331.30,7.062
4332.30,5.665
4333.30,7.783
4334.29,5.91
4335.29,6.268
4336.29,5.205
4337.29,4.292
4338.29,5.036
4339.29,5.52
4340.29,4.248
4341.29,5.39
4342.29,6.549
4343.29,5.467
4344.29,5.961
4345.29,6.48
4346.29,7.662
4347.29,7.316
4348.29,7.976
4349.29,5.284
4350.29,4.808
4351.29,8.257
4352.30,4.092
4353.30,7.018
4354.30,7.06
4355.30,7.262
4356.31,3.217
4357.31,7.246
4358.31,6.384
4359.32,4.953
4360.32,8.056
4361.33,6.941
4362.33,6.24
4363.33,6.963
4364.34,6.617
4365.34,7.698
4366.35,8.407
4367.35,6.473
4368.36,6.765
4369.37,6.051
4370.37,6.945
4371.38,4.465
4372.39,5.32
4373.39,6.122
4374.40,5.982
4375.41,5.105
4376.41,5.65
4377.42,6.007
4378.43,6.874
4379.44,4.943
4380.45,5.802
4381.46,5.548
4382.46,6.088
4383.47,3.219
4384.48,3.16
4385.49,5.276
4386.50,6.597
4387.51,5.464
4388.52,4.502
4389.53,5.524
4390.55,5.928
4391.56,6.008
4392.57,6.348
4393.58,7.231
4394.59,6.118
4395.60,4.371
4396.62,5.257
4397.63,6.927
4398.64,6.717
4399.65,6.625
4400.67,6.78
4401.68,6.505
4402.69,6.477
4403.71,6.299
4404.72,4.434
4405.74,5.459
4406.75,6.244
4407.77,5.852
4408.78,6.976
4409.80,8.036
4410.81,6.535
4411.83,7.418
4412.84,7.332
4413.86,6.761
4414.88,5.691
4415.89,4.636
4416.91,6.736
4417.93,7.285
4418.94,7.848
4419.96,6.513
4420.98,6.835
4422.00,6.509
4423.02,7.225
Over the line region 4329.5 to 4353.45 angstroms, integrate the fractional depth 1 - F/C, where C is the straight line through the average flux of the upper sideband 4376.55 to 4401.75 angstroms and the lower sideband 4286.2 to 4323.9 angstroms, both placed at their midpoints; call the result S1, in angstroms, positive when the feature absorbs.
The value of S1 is -4.0 angstroms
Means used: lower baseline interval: 4.76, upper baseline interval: 5.74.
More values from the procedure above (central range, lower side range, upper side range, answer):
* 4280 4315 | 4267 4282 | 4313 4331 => 5.4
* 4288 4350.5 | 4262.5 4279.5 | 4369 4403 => 3.8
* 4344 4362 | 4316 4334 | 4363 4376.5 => -0.8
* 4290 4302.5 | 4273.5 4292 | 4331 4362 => 2.2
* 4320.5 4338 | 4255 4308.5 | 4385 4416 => -0.4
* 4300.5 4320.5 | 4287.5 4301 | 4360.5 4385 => 1.5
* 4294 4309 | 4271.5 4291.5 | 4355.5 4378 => 3.9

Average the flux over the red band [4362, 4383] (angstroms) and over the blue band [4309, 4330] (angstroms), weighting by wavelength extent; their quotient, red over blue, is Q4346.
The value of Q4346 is 1.18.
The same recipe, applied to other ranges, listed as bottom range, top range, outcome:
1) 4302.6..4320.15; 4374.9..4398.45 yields 1.17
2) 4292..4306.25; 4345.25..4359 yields 1.56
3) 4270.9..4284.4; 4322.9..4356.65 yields 1.13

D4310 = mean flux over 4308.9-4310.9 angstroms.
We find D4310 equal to 4.06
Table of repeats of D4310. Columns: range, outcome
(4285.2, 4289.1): 5.06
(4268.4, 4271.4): 4.8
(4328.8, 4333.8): 6.6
